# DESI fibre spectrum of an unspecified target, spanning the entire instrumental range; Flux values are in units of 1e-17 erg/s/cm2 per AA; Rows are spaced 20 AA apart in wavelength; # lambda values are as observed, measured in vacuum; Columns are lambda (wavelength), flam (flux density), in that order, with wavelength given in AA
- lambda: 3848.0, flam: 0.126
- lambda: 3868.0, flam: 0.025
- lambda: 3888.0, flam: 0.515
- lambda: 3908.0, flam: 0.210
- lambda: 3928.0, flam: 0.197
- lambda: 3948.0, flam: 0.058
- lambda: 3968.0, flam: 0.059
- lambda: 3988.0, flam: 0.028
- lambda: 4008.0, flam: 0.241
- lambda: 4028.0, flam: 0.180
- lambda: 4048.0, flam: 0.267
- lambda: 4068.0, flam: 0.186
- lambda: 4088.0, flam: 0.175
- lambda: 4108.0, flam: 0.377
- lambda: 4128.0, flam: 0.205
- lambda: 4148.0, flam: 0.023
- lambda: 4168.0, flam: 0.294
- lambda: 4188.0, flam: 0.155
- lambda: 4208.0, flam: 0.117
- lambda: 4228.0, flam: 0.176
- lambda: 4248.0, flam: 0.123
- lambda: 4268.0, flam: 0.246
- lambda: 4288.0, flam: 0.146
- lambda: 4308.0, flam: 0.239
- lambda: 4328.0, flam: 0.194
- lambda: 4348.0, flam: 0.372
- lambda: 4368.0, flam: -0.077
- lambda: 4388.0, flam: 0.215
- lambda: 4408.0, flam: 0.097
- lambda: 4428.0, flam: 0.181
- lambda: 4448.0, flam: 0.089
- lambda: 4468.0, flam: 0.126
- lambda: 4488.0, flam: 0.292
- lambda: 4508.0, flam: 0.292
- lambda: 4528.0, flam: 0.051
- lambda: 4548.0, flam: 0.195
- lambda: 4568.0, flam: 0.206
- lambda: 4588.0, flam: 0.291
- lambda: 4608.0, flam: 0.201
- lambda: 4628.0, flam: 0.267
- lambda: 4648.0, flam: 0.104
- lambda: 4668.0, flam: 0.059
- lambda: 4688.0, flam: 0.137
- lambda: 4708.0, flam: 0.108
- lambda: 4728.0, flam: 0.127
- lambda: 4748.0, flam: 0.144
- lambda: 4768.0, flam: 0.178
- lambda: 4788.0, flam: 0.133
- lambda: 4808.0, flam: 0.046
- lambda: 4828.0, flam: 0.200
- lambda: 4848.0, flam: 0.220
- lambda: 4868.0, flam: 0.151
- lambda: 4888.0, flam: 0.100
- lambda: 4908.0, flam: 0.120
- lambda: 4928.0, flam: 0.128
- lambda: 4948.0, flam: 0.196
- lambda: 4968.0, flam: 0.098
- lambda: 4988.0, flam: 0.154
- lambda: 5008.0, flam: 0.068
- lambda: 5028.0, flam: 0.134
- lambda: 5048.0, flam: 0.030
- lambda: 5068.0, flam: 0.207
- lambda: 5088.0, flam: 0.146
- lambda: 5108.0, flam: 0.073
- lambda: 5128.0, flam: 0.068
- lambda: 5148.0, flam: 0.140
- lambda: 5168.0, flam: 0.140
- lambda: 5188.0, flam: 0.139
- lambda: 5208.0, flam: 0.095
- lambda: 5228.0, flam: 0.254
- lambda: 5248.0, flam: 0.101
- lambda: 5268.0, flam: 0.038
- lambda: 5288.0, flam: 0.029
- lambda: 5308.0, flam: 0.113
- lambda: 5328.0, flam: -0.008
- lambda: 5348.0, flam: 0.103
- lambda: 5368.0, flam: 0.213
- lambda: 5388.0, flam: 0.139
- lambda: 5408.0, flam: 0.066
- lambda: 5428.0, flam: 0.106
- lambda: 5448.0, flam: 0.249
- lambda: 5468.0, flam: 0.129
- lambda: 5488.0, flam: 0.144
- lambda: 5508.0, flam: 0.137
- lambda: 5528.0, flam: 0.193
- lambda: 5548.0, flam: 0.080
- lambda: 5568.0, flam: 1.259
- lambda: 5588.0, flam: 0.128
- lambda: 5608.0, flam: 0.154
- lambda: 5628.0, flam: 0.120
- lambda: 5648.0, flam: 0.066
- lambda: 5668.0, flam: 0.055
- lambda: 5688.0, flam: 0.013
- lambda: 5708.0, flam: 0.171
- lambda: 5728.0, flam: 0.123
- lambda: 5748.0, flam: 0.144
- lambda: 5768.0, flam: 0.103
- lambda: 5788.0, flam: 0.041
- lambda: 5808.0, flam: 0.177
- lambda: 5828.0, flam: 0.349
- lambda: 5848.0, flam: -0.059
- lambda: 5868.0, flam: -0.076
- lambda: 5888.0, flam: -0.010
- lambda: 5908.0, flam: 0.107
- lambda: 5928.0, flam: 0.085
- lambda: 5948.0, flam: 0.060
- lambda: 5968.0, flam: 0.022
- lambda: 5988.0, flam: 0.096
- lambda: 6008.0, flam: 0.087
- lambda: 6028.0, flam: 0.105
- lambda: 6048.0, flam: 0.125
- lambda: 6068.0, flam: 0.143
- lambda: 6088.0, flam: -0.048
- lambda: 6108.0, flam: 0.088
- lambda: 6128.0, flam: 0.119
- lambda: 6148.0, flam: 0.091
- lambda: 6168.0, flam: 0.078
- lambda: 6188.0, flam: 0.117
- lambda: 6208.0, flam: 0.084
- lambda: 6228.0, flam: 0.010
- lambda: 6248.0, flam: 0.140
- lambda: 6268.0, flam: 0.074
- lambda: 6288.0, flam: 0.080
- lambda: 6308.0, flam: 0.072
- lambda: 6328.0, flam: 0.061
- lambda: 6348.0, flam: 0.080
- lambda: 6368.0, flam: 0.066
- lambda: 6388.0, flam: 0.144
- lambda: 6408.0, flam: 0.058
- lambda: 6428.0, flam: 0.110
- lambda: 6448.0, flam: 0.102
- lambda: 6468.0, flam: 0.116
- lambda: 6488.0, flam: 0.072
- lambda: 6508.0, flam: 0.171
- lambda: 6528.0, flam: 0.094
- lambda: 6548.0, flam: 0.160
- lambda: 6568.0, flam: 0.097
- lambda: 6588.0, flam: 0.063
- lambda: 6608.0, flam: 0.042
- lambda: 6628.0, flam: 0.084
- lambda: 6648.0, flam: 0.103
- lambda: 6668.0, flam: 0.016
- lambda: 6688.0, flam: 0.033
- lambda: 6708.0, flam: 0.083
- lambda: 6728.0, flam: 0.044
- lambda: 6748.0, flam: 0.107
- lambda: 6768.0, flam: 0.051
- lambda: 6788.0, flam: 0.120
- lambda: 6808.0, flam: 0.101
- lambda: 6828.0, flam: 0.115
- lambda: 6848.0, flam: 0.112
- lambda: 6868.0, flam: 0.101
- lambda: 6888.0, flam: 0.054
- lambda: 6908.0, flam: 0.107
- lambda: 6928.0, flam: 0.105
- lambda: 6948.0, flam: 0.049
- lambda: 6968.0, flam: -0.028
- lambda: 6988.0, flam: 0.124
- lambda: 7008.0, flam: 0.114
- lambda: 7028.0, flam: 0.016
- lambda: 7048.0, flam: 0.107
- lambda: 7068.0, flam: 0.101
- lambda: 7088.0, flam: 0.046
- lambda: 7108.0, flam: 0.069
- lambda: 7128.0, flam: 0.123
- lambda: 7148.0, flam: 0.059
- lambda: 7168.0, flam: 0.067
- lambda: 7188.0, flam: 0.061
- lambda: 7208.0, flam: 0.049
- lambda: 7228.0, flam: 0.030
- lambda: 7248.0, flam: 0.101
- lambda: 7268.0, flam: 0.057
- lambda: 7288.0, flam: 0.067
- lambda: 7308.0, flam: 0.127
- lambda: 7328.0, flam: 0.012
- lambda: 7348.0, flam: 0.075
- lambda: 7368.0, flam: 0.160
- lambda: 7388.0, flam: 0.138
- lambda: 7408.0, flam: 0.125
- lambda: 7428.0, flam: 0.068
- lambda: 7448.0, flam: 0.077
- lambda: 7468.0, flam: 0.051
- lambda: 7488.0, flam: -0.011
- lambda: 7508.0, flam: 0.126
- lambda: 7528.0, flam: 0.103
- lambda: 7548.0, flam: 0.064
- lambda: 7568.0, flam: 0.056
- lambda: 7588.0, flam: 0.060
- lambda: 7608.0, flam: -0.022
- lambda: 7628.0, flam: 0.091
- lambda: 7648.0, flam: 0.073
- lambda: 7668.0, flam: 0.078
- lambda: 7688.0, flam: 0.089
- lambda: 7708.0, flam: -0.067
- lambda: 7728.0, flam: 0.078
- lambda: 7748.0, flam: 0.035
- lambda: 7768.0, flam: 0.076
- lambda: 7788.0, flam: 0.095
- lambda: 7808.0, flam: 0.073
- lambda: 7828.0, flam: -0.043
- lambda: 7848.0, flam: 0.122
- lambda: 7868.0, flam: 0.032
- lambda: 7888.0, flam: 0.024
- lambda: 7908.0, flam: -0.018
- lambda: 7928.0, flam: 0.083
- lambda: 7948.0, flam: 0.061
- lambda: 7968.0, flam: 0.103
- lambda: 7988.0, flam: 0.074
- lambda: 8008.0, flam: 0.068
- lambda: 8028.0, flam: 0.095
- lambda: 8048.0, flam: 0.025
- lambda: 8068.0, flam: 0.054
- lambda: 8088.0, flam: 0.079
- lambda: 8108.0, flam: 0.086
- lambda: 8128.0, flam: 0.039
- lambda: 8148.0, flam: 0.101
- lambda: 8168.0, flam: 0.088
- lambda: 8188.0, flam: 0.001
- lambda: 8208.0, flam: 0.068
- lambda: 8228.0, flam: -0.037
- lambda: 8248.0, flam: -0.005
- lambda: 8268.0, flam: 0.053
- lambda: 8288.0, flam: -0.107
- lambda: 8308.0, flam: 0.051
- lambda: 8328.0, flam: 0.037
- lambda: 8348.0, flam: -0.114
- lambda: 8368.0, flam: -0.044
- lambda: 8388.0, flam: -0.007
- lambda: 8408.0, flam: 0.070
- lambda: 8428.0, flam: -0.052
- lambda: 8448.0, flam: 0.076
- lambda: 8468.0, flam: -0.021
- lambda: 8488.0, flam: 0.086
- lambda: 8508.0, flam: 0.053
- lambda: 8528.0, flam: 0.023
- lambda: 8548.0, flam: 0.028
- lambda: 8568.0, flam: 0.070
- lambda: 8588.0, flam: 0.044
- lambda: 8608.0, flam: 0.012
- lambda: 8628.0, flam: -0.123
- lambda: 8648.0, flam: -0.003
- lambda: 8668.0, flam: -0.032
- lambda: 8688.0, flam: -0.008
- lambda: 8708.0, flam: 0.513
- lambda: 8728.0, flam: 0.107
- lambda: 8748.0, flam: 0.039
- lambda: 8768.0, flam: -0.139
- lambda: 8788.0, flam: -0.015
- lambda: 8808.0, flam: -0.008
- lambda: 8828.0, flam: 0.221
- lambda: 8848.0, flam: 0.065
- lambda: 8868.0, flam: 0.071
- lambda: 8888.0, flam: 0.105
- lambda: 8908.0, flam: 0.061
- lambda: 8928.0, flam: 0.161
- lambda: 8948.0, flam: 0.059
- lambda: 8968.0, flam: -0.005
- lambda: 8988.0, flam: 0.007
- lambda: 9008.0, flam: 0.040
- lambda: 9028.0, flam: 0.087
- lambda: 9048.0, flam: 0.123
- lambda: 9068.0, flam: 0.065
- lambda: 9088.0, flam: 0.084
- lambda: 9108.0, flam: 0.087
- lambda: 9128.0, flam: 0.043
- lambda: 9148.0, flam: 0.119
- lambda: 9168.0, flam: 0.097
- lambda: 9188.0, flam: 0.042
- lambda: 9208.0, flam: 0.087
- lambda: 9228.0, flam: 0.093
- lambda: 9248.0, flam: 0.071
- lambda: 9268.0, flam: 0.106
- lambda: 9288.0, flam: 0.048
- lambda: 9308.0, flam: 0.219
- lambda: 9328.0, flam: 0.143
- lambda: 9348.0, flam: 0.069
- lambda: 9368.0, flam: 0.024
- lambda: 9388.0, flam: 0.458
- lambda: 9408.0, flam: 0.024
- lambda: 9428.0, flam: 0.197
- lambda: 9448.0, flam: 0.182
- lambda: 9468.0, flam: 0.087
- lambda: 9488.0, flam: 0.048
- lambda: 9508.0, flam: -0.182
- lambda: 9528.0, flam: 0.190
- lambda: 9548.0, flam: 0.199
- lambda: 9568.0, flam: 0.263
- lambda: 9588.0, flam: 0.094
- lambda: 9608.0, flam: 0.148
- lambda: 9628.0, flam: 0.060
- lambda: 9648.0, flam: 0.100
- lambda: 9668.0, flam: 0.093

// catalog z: 1.337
